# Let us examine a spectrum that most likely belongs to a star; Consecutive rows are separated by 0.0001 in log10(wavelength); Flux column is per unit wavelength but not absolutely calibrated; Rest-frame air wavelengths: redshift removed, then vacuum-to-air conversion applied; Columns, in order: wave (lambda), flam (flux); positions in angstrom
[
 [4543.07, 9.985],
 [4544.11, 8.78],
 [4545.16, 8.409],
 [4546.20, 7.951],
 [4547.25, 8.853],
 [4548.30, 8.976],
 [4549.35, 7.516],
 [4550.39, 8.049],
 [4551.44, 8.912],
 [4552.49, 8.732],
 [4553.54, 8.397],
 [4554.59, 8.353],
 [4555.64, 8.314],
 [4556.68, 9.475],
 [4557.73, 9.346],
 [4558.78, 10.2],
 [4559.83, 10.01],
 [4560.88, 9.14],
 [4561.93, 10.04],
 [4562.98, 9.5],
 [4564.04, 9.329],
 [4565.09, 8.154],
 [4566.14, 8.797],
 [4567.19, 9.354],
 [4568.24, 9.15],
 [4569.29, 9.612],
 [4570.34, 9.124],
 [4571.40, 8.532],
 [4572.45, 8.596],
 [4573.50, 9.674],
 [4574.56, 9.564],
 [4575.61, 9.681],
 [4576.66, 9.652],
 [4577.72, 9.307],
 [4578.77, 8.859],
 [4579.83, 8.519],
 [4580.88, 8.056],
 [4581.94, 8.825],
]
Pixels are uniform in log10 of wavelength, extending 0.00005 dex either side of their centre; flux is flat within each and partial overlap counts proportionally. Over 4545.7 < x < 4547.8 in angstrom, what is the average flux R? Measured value 8.39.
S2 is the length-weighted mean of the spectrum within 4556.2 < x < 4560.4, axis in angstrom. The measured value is 9.75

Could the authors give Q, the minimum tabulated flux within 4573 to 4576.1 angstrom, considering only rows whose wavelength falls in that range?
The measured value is 9.564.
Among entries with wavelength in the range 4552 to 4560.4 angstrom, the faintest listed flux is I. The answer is 8.314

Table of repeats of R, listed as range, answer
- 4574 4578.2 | 9.54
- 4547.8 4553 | 8.44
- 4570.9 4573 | 8.6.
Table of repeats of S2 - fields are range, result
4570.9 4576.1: 9.21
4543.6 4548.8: 8.59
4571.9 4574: 9.15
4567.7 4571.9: 9.11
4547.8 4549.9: 8.25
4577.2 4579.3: 9.09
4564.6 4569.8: 9.03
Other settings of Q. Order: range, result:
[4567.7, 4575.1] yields 8.532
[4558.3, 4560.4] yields 10.01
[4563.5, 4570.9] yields 8.154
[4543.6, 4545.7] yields 8.409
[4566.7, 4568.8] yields 9.15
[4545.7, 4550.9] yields 7.516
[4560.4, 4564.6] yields 9.14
